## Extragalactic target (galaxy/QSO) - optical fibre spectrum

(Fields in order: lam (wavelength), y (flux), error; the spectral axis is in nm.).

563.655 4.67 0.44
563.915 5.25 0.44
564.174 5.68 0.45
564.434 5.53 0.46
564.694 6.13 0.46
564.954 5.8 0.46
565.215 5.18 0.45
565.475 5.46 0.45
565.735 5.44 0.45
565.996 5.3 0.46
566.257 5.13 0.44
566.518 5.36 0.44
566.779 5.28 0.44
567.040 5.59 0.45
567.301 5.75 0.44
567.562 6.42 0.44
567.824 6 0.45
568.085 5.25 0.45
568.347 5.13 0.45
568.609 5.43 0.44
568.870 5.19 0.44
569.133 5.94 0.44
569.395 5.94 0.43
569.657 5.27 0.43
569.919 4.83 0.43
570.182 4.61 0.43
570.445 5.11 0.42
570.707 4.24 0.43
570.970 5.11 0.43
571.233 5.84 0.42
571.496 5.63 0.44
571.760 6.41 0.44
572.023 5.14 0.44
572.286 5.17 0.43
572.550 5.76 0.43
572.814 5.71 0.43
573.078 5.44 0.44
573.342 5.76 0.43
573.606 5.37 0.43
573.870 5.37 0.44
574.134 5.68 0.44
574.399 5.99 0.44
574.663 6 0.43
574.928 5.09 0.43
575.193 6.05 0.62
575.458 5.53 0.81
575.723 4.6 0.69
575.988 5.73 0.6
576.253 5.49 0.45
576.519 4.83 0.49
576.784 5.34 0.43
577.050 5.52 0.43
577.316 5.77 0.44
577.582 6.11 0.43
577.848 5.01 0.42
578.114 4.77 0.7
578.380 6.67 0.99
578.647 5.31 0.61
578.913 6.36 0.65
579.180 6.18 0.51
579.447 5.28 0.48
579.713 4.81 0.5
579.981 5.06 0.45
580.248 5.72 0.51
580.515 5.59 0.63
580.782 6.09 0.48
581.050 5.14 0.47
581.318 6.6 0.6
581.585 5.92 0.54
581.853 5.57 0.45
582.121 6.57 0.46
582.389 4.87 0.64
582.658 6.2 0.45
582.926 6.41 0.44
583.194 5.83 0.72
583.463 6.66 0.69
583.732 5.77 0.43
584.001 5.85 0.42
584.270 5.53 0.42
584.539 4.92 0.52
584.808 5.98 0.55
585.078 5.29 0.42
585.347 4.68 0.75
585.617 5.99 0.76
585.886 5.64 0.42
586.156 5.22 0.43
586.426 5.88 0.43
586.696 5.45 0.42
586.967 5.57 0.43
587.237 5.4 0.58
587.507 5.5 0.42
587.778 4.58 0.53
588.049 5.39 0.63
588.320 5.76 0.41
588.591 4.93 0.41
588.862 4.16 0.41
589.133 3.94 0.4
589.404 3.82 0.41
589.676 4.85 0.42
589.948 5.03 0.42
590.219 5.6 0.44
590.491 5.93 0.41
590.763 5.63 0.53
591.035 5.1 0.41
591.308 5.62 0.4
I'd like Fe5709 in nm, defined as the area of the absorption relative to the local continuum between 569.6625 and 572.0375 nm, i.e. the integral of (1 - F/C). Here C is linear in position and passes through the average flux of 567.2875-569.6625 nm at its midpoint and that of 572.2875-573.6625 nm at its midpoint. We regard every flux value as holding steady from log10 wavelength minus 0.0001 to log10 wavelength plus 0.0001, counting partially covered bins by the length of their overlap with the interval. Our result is 0.16 nm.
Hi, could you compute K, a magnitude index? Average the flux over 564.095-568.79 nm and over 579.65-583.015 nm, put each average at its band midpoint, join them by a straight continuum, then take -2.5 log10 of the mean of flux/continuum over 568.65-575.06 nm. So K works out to 0.03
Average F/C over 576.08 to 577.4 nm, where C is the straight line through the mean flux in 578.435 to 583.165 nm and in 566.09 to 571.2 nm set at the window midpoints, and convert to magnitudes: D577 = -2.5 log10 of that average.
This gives 0.05 mag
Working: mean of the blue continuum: 5.36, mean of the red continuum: 5.76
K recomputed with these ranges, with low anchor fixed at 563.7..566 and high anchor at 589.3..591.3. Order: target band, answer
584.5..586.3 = -0.034 mag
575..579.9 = -0.032 mag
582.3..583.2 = -0.116 mag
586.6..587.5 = -0.051 mag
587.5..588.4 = -0.006 mag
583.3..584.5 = -0.116 mag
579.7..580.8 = -0.029 mag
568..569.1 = 0.031 mag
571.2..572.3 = -0.048 mag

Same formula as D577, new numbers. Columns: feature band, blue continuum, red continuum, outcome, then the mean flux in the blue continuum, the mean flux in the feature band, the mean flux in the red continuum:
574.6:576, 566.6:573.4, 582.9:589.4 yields 0.00 mag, 5.46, 5.45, 5.38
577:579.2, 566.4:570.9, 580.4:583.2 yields 0.00 mag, 5.37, 5.73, 5.9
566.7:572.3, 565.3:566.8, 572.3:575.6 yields 0.01 mag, 5.33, 5.43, 5.62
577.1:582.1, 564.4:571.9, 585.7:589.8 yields -0.09 mag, 5.46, 5.68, 5.08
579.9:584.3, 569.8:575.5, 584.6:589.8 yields -0.12 mag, 5.45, 5.86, 5.16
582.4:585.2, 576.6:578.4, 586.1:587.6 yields -0.05 mag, 5.51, 5.8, 5.52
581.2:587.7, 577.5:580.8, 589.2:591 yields -0.07 mag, 5.59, 5.71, 5.1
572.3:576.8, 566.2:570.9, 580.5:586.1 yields 0.00 mag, 5.36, 5.51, 5.76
